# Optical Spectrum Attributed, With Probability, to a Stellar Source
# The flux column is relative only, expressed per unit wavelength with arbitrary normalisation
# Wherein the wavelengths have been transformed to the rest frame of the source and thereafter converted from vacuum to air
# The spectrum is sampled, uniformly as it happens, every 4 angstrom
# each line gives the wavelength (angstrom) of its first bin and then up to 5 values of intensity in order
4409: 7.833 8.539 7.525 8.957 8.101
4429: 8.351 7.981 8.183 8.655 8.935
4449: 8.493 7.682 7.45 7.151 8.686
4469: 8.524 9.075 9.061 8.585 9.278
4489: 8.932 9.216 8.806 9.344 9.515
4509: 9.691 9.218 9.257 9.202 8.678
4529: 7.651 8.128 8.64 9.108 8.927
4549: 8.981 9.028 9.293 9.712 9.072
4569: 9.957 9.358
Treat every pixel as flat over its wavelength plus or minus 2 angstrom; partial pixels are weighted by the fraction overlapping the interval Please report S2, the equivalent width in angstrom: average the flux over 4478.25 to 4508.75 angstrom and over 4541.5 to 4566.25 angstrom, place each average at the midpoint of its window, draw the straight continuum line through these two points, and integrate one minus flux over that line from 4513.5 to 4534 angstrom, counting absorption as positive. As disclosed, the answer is 1.1 angstrom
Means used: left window 9.13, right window 9.17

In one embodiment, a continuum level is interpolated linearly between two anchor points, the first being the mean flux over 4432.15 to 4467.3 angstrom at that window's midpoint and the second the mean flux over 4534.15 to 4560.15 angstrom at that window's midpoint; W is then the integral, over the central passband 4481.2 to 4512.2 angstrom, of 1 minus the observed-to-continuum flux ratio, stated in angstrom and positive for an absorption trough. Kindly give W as -2.4 angstrom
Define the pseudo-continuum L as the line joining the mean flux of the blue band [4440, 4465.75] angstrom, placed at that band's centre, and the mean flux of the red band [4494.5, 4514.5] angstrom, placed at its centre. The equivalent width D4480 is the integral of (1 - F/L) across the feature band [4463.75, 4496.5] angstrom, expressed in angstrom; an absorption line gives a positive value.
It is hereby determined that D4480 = -0.7 angstrom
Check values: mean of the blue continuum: 8.1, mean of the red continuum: 9.31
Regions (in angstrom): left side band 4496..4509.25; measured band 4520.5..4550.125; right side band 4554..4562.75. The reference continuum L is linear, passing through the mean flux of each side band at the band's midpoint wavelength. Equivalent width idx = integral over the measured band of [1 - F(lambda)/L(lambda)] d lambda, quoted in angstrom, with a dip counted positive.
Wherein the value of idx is 2.4 angstrom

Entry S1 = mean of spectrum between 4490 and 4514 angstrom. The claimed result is 9.29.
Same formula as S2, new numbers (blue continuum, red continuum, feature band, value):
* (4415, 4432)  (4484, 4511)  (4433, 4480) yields 1.8 angstrom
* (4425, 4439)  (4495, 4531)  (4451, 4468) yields 1.4 angstrom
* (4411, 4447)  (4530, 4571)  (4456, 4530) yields -1.0 angstrom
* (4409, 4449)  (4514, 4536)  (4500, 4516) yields -1.6 angstrom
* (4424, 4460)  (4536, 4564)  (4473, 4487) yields -0.8 angstrom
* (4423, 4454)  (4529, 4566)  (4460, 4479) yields -0.2 angstrom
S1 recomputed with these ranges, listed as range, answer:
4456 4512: 8.84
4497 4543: 8.94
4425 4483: 8.34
